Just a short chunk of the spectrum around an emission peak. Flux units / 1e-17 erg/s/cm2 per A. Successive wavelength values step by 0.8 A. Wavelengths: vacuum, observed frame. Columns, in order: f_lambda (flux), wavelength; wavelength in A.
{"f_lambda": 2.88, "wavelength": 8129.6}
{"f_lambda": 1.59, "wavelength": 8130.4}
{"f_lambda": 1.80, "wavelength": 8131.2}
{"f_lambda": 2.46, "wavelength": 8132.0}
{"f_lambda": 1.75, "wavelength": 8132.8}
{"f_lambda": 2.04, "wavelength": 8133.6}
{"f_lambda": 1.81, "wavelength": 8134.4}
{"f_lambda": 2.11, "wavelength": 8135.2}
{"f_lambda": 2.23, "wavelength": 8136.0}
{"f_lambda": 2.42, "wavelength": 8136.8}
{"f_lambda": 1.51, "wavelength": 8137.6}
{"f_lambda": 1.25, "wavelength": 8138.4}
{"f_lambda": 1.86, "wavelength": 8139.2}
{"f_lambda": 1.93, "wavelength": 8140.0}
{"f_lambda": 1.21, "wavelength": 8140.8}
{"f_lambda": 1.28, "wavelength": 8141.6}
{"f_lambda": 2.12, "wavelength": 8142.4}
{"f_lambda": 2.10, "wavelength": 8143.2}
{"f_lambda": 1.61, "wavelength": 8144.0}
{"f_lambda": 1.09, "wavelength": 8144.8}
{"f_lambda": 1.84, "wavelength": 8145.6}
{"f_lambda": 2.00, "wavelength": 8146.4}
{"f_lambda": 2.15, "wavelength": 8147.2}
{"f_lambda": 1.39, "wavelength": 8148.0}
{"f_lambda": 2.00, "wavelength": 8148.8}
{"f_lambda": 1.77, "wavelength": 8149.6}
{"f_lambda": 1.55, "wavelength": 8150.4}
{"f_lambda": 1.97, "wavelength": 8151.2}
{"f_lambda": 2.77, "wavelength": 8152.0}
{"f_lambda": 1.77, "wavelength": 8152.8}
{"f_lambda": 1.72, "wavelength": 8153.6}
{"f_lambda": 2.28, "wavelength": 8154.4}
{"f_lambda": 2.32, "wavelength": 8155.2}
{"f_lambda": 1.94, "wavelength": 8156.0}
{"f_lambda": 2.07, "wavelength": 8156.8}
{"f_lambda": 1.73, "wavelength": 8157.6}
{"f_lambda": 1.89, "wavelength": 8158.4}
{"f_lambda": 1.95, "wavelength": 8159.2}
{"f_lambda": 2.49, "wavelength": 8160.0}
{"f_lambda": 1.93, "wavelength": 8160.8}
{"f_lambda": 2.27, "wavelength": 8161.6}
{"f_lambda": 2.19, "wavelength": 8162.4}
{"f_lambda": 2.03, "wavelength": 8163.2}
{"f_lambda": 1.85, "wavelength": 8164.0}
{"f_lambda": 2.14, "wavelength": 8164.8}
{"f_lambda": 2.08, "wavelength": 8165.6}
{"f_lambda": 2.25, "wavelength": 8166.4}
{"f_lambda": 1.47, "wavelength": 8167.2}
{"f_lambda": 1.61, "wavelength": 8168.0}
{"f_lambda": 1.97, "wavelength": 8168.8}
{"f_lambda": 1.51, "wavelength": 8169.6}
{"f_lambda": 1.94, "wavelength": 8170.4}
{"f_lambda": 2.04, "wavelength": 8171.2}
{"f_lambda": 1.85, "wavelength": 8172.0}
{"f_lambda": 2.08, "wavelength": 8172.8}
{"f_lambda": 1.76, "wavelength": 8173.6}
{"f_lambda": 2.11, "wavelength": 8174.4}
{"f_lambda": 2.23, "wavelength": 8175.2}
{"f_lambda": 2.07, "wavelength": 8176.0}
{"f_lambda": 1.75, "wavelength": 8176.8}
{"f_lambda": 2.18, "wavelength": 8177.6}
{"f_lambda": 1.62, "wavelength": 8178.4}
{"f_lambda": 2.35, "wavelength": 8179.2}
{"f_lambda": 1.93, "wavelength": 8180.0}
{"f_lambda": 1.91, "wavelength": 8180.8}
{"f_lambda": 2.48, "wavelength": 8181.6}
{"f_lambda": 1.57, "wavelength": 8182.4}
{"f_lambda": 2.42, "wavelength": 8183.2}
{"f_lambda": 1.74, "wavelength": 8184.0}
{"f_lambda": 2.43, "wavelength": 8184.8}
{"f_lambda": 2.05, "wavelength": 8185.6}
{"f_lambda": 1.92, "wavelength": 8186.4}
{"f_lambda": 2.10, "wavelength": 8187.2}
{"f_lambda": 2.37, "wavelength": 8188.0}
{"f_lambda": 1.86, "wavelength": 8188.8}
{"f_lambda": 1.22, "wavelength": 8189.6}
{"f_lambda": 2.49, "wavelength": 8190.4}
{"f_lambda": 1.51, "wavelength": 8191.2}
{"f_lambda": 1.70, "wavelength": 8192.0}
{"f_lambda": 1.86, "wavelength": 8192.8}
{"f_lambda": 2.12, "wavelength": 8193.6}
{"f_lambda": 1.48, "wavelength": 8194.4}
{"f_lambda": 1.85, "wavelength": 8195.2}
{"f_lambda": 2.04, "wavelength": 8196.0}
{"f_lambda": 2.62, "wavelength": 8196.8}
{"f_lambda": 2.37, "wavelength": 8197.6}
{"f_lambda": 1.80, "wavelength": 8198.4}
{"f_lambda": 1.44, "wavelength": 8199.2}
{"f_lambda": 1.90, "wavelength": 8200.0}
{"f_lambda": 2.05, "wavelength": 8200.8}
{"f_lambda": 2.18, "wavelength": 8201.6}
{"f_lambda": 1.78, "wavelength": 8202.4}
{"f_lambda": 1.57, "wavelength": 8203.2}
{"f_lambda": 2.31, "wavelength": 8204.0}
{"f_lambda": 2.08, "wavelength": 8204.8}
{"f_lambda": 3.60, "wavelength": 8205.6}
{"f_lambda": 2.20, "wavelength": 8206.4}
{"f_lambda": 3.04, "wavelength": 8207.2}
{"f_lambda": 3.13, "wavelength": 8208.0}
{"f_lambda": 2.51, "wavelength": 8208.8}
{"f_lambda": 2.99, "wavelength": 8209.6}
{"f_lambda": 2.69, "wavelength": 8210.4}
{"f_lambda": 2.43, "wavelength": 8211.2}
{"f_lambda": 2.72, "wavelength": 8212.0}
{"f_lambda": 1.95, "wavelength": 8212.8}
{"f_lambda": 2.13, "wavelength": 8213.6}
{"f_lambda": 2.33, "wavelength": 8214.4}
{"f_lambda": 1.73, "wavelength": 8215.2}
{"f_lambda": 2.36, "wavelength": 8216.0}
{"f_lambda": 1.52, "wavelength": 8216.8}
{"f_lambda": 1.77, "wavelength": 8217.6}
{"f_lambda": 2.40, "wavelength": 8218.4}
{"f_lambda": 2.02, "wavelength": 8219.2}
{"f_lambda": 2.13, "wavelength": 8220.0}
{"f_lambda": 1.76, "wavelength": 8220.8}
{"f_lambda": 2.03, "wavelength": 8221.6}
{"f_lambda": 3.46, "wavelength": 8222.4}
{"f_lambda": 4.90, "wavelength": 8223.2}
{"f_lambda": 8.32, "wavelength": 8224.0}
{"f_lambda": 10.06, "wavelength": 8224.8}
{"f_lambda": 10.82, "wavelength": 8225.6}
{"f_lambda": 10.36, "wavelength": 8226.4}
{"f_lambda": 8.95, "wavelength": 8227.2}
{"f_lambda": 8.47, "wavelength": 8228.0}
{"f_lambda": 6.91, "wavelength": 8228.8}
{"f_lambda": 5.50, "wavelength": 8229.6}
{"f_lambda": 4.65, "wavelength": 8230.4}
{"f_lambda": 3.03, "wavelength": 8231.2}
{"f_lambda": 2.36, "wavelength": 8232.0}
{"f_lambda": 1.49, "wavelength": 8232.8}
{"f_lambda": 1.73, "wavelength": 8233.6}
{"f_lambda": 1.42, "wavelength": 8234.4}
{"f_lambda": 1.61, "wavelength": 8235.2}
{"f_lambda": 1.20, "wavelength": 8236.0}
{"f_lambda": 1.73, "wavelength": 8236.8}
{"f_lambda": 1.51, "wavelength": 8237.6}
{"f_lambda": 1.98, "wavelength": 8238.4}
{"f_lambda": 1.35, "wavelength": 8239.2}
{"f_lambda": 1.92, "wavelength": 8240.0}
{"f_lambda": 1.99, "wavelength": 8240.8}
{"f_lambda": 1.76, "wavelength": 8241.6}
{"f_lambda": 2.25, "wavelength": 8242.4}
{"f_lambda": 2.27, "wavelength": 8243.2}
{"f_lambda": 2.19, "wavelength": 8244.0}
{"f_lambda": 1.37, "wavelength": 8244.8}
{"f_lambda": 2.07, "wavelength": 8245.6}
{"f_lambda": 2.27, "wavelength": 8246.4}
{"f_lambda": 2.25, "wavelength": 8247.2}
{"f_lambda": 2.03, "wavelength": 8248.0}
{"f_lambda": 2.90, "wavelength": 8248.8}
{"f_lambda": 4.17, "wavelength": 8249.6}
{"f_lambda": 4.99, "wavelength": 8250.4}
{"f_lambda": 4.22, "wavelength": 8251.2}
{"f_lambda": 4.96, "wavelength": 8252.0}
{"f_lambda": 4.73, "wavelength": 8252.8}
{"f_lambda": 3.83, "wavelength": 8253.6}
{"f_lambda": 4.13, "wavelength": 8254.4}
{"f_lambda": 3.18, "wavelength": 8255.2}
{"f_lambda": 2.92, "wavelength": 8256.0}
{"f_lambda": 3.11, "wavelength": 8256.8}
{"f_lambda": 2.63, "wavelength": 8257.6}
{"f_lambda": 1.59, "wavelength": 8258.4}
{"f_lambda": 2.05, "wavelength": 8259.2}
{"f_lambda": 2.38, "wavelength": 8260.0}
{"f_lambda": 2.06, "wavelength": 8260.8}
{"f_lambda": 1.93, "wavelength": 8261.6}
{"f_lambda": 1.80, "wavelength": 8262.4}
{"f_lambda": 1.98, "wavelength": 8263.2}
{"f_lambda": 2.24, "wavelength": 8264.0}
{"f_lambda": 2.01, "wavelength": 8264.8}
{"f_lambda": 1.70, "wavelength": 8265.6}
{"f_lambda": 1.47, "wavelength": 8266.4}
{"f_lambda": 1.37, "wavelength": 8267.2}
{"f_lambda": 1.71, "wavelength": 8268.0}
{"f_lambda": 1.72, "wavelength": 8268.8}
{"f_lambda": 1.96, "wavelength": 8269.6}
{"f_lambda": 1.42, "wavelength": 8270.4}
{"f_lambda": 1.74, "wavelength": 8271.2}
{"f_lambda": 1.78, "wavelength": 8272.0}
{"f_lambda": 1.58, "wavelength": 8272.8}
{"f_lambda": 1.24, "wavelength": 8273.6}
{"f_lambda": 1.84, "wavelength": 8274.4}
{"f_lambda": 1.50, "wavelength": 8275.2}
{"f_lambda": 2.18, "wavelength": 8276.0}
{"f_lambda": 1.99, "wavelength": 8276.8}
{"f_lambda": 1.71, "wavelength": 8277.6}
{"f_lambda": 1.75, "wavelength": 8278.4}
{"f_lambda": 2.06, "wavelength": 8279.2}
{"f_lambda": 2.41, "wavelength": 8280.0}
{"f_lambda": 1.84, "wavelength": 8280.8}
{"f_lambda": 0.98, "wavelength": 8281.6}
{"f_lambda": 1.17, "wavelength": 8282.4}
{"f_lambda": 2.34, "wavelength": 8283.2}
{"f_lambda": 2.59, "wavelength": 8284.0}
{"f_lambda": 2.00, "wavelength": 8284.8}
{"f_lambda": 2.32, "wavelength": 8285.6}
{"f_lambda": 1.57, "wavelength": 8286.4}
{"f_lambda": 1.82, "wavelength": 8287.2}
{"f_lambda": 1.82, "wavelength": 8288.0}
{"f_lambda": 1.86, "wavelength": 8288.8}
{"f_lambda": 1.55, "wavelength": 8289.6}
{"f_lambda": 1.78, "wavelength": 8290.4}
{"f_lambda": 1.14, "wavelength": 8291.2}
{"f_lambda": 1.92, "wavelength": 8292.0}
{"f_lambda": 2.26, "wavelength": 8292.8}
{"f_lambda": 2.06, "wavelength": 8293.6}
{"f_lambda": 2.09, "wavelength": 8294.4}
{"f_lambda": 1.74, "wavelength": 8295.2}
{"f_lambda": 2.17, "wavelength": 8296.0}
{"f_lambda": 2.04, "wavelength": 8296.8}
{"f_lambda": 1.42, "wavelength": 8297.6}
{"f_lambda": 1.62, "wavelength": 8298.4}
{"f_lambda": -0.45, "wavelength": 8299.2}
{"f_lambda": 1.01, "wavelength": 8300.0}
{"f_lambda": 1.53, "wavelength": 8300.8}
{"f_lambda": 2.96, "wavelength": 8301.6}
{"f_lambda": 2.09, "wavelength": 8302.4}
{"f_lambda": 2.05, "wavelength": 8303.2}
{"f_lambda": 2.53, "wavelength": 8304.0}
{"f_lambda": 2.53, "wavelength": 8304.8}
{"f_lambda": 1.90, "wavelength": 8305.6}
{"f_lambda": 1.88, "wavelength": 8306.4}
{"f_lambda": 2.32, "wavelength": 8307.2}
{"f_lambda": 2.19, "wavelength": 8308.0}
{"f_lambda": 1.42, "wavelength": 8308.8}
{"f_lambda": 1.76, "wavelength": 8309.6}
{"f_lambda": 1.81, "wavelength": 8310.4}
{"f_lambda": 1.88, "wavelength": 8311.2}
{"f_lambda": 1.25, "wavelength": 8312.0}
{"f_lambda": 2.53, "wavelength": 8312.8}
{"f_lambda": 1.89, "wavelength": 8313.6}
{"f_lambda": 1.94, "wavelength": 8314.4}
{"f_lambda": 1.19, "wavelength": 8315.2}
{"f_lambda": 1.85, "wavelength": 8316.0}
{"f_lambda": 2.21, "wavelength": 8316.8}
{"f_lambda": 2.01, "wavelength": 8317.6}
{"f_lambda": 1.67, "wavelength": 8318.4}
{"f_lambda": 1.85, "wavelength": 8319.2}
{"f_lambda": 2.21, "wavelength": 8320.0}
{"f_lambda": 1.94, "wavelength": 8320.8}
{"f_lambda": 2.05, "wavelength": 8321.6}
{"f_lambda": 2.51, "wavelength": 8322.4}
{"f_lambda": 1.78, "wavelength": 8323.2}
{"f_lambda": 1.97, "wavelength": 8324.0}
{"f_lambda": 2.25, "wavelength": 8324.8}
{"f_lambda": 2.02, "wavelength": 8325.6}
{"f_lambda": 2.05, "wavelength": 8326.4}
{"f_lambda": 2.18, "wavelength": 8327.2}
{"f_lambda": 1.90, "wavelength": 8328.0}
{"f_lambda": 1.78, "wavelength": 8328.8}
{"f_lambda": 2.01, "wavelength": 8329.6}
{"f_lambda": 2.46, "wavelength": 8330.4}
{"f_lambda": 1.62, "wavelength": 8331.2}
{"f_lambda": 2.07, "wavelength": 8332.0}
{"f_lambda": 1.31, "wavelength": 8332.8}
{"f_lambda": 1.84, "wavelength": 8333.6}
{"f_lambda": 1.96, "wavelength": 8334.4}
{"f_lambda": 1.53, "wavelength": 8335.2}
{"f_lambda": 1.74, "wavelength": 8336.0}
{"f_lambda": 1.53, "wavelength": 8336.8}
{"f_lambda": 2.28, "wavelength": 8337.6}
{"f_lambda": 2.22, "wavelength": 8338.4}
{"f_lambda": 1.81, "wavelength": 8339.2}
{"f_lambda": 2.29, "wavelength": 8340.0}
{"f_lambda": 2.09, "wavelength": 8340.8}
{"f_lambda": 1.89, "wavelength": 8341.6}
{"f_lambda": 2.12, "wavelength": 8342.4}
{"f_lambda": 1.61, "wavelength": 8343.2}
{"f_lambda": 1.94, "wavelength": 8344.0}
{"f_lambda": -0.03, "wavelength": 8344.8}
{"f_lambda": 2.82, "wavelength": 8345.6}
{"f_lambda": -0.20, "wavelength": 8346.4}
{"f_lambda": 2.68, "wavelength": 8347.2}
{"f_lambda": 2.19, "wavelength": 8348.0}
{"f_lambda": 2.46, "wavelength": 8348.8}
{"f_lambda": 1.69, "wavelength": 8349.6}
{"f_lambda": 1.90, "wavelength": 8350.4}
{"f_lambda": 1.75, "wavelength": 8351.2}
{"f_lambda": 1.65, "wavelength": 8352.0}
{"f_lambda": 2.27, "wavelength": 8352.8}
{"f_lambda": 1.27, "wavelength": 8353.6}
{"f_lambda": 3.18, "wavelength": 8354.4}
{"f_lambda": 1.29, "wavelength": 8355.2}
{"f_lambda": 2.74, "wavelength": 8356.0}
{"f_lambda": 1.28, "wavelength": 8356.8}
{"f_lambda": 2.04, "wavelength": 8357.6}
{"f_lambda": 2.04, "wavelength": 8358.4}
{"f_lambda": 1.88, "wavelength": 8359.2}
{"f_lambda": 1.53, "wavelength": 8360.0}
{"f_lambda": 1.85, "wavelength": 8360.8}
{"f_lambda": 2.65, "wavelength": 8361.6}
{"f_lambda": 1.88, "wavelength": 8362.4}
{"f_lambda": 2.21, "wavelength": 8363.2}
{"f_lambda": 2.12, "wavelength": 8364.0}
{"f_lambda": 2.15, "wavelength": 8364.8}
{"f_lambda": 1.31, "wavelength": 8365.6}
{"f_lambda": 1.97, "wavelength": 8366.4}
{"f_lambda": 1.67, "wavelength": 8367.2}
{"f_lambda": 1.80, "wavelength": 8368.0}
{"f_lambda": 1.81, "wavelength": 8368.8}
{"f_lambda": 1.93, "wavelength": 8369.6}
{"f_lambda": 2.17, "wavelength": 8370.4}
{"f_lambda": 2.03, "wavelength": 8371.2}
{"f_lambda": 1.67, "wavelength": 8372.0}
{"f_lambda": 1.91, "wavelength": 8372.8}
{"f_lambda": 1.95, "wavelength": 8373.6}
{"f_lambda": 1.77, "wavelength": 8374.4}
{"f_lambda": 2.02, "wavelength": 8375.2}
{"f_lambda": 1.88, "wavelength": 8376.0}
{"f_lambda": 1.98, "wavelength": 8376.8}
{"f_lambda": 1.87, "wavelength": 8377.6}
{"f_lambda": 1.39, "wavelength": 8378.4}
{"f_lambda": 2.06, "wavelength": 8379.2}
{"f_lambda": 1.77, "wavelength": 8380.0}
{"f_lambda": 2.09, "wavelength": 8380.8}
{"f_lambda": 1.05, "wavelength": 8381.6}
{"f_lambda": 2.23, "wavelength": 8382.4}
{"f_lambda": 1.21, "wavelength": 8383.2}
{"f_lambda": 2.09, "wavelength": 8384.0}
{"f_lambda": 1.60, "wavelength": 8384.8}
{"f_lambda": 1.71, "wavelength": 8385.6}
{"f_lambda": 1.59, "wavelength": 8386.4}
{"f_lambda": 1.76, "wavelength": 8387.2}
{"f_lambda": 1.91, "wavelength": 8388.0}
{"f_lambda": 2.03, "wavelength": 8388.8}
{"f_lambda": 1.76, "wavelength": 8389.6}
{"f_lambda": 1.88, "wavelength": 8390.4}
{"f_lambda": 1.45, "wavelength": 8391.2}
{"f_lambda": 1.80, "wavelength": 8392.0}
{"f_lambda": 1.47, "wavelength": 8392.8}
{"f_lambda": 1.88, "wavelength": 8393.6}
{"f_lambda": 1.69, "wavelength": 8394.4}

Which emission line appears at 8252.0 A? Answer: [N II] 6583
